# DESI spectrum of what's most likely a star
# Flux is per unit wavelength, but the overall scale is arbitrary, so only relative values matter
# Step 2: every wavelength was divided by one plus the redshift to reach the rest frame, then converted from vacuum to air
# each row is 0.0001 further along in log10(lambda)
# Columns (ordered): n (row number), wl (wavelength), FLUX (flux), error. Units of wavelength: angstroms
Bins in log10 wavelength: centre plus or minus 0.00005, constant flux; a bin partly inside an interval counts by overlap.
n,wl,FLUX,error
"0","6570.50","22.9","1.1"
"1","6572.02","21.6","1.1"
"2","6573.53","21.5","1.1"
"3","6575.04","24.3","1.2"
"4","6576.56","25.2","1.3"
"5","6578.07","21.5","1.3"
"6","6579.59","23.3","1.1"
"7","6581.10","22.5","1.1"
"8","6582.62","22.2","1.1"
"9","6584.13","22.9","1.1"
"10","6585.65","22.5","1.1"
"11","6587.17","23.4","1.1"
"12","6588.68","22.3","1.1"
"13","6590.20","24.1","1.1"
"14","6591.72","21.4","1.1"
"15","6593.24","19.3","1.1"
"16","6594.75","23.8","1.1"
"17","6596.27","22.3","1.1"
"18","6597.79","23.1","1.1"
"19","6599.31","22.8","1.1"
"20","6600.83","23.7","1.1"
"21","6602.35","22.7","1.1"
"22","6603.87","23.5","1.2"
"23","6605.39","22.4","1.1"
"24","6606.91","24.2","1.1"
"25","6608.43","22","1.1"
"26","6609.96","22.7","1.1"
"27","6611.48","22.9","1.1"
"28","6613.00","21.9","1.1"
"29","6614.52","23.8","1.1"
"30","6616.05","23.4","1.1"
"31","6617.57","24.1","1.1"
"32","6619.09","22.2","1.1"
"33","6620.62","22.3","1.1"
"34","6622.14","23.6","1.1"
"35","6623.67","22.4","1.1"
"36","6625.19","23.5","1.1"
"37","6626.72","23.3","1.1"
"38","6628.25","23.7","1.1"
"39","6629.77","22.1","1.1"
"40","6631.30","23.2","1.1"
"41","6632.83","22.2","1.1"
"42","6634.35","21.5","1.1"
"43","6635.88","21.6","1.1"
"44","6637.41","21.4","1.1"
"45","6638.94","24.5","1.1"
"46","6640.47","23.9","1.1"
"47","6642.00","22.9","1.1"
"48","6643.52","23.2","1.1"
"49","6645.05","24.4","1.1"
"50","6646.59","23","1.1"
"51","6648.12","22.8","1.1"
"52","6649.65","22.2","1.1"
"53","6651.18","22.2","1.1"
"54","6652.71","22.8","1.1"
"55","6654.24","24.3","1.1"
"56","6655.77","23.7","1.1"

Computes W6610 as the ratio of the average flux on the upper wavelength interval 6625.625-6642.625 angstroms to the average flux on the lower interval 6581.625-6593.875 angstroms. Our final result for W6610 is 1.02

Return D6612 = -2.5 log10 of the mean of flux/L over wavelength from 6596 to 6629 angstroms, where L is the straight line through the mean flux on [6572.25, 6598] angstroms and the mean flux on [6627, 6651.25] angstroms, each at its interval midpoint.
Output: -0.01 mag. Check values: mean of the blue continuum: 22.7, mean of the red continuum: 22.8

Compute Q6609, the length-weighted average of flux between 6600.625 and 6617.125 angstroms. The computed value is 23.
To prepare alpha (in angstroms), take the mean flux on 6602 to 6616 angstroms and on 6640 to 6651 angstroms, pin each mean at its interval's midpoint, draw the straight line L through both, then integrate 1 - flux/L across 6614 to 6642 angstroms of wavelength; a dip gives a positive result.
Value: 0.1 angstroms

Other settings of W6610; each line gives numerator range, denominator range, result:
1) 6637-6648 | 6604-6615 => 1.02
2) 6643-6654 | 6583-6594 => 1.03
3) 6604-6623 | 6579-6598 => 1.02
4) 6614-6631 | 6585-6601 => 1.02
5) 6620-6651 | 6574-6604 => 1.00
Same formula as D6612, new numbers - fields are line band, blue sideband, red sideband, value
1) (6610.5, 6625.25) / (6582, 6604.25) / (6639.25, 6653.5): -0.01 mag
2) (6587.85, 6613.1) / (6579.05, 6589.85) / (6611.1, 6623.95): 0.01 mag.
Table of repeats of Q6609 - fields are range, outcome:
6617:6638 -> 22.6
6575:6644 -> 22.8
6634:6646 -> 23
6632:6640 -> 22.3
